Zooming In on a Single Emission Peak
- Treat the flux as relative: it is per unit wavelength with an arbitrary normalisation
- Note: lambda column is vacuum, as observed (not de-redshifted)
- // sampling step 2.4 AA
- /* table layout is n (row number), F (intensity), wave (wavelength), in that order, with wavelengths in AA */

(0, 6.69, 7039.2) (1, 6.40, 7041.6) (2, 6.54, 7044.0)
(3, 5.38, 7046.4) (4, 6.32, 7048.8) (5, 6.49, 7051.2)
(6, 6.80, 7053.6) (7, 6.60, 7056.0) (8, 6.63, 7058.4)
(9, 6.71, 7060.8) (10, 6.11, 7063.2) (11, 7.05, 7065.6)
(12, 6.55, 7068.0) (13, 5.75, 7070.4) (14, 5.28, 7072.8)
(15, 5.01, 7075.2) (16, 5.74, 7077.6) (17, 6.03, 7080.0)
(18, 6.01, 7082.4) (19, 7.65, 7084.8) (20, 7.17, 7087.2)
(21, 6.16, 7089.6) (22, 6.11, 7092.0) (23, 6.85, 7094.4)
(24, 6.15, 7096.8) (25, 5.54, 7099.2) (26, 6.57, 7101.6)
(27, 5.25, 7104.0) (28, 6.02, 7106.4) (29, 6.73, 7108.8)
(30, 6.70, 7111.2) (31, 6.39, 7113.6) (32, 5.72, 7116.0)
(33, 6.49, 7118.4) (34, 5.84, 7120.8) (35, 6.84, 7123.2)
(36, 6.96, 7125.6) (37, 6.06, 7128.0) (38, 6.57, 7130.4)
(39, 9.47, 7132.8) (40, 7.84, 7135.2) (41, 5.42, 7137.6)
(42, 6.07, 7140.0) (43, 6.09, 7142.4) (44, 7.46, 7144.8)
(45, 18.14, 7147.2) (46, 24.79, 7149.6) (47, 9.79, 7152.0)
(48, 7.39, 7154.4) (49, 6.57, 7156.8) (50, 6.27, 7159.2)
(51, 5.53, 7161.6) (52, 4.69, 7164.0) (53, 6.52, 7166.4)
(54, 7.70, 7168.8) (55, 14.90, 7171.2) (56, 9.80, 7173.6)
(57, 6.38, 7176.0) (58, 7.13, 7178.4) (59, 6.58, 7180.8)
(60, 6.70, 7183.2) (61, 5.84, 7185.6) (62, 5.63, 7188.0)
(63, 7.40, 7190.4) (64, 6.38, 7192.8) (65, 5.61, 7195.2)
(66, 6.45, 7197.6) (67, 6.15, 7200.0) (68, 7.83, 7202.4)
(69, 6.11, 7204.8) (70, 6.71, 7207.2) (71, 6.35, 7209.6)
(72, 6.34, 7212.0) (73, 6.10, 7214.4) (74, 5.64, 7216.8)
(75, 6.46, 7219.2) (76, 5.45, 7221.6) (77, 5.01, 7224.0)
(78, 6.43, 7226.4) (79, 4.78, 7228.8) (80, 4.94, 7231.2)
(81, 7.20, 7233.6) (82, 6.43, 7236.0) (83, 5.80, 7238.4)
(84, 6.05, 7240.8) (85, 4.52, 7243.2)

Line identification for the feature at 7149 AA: H-alpha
